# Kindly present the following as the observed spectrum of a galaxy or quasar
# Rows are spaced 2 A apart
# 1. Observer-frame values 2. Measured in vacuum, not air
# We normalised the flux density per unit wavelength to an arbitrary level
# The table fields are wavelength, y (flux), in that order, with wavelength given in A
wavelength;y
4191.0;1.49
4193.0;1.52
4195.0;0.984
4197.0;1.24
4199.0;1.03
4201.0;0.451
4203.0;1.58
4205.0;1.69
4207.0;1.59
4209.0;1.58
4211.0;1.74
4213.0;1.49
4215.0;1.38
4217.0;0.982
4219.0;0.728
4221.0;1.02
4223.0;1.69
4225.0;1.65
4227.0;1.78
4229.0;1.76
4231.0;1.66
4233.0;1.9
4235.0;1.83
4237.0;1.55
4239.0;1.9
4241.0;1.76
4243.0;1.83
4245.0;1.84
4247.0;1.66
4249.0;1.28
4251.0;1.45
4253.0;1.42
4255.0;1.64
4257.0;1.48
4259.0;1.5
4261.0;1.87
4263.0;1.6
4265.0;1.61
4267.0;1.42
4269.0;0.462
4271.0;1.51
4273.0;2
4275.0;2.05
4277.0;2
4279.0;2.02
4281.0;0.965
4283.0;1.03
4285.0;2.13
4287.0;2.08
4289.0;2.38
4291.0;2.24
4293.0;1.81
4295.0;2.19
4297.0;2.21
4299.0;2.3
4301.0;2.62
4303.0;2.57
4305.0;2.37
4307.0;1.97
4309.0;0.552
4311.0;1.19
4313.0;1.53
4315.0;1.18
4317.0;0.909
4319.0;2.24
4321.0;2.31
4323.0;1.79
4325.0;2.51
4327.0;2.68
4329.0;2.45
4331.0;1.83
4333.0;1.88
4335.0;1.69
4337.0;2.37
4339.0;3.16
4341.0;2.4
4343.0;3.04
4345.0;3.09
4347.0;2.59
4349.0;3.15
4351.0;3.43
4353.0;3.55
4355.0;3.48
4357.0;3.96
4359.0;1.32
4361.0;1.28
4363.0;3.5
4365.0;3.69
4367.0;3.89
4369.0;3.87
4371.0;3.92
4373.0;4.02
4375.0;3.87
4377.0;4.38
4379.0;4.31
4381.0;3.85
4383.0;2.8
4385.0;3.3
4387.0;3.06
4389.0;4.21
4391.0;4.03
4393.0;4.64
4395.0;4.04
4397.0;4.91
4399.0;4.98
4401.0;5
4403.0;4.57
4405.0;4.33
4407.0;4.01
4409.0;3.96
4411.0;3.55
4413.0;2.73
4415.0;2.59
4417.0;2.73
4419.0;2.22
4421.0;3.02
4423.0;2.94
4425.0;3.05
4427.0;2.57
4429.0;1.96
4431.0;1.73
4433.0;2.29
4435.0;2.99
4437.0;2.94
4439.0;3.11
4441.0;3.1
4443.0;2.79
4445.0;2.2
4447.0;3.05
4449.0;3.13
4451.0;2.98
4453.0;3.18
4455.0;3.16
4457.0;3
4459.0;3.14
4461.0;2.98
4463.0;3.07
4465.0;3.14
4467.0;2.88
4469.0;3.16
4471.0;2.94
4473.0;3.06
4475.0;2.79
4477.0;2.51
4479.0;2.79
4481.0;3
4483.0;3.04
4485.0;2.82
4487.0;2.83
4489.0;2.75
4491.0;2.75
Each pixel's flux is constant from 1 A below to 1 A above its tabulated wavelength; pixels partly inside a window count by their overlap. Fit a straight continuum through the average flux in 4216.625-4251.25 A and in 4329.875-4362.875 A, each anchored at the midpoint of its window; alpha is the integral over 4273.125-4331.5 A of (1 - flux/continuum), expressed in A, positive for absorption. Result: 7.69 A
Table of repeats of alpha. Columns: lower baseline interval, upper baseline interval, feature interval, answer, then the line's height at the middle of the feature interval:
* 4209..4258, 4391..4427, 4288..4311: 2.75 A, 2.36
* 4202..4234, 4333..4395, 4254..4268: 3.11 A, 2.04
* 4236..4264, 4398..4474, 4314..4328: 1.63 A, 2.19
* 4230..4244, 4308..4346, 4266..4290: 2.90 A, 1.9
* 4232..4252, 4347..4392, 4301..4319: 6.80 A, 2.65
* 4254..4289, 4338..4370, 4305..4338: 9.06 A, 2.51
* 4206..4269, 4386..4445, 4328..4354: -0.49 A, 2.6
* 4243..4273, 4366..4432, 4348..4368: -0.87 A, 3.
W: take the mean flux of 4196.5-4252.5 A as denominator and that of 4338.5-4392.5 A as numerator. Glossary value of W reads 2.3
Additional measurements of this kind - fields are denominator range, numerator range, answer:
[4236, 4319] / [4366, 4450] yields 2.01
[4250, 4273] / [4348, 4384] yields 2.35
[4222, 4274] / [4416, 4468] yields 1.74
